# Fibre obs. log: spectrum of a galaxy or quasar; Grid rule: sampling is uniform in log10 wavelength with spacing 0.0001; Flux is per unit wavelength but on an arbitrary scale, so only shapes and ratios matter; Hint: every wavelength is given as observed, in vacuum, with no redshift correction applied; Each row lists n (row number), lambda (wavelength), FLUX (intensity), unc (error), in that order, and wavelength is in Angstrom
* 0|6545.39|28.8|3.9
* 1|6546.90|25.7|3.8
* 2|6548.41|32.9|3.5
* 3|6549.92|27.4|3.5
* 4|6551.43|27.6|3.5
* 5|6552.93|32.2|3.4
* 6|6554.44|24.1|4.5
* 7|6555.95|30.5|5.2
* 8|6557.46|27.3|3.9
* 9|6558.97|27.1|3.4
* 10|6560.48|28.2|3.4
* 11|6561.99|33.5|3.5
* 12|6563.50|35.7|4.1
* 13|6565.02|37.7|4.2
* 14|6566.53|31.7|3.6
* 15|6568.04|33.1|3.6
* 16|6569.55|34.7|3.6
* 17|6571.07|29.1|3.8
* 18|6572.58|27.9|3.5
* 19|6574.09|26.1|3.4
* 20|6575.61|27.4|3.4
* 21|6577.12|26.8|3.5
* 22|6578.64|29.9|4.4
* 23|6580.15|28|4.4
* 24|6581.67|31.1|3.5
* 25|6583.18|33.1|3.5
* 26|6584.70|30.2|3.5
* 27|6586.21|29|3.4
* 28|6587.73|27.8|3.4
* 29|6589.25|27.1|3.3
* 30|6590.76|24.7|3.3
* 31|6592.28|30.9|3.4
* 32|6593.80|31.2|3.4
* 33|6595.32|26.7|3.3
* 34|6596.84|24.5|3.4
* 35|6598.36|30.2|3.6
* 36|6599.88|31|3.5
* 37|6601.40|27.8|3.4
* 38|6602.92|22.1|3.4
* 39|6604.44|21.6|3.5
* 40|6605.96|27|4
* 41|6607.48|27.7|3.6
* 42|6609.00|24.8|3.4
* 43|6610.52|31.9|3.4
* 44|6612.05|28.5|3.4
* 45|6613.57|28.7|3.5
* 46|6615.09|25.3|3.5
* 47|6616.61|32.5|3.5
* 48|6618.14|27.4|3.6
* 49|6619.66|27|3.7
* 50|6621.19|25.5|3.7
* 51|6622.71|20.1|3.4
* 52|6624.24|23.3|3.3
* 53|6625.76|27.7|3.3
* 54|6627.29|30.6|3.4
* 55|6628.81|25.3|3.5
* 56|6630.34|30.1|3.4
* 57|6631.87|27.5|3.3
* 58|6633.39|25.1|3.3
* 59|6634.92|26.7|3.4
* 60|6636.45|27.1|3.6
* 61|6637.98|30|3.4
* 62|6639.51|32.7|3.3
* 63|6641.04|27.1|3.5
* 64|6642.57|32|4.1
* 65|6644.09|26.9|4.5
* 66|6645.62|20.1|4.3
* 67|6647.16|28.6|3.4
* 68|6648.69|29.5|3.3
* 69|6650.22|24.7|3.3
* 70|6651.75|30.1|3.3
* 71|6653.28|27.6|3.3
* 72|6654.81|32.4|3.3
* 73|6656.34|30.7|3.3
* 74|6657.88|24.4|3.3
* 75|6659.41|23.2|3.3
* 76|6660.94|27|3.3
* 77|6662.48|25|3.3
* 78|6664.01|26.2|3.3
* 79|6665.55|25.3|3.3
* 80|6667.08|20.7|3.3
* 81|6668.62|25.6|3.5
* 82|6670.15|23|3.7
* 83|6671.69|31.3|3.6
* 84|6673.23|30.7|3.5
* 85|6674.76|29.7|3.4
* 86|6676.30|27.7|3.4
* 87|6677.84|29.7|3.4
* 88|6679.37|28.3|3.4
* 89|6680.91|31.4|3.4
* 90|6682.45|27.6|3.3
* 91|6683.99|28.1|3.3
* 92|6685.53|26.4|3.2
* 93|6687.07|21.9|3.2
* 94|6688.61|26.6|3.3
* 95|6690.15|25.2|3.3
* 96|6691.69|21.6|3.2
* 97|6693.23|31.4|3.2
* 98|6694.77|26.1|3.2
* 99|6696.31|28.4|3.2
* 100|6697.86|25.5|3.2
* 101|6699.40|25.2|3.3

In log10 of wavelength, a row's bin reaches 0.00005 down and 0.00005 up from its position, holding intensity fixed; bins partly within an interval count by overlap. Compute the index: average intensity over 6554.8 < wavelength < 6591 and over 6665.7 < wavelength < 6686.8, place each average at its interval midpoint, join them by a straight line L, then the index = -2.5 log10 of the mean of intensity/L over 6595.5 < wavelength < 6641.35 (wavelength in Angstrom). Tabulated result 0.06 mag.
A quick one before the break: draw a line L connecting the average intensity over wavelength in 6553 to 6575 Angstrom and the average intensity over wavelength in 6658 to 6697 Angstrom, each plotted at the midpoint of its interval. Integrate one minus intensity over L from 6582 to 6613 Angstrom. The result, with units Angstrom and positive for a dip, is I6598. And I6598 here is 1.5 Angstrom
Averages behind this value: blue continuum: 30.5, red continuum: 26.7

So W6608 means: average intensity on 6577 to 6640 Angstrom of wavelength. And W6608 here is 27.8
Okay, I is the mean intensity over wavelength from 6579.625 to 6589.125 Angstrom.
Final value 29.7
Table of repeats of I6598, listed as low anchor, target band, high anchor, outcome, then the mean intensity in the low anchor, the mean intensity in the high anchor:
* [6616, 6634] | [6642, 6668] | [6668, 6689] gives 0.6 Angstrom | 26.8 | 27.8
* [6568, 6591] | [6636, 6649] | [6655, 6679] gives -0.3 Angstrom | 29.1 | 26.8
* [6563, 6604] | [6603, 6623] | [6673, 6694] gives 1.4 Angstrom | 29.4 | 27.5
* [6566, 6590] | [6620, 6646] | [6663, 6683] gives 1.2 Angstrom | 29.5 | 27.5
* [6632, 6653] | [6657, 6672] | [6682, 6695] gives 1.1 Angstrom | 27.7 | 26.1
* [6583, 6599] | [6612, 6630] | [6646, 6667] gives 0.6 Angstrom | 28.5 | 26.9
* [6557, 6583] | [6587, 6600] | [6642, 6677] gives 0.6 Angstrom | 30.4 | 27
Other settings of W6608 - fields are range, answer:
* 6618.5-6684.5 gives 27.3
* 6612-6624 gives 26.6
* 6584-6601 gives 28.5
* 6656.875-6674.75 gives 25.9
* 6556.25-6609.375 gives 29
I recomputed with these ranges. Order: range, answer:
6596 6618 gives 27.4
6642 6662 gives 27.4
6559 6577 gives 31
